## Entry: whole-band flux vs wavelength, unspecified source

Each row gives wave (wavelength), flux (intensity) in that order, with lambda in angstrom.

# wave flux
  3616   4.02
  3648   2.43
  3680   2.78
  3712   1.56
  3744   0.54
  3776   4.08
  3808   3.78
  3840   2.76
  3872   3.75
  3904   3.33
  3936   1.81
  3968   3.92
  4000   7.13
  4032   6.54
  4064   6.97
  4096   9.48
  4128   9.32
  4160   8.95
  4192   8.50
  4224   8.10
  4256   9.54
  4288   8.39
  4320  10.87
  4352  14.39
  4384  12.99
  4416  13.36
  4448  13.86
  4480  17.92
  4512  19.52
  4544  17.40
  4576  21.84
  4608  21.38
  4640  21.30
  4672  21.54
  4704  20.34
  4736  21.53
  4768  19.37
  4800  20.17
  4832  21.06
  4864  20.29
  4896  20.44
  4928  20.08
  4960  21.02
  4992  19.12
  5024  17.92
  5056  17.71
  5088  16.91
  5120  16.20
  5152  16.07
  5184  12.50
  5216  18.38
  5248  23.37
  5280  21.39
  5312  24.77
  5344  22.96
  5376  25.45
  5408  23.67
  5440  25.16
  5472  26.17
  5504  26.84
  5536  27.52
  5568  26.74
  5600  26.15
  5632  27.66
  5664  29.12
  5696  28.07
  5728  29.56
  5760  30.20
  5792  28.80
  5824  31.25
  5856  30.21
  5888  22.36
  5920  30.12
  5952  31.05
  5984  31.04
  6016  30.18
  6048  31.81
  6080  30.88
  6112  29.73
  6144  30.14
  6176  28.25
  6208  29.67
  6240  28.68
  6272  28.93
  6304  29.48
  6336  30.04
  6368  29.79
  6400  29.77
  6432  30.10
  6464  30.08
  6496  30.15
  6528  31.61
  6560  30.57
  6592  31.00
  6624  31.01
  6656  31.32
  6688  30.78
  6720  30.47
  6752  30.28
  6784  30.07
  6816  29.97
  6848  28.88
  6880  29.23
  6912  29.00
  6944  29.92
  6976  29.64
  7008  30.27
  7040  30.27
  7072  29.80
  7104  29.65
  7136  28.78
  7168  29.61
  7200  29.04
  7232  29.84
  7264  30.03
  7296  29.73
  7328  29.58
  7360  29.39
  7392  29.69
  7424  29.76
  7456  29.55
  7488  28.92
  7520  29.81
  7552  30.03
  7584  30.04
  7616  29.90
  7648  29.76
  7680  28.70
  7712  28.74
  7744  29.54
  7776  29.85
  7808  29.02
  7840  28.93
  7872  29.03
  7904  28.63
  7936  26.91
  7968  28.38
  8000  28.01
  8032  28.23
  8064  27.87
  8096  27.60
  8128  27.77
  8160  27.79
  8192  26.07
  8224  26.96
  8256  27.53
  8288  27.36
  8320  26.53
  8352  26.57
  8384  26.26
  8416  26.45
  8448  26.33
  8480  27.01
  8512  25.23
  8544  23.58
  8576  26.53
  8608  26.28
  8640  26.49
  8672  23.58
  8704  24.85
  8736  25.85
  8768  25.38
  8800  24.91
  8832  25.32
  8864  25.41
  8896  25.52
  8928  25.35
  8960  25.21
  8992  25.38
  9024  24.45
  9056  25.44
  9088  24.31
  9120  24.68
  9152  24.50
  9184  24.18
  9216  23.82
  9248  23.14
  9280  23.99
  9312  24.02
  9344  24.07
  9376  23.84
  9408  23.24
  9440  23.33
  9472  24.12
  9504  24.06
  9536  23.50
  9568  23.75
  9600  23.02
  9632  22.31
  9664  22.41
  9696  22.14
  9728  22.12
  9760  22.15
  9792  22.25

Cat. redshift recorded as 0.00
